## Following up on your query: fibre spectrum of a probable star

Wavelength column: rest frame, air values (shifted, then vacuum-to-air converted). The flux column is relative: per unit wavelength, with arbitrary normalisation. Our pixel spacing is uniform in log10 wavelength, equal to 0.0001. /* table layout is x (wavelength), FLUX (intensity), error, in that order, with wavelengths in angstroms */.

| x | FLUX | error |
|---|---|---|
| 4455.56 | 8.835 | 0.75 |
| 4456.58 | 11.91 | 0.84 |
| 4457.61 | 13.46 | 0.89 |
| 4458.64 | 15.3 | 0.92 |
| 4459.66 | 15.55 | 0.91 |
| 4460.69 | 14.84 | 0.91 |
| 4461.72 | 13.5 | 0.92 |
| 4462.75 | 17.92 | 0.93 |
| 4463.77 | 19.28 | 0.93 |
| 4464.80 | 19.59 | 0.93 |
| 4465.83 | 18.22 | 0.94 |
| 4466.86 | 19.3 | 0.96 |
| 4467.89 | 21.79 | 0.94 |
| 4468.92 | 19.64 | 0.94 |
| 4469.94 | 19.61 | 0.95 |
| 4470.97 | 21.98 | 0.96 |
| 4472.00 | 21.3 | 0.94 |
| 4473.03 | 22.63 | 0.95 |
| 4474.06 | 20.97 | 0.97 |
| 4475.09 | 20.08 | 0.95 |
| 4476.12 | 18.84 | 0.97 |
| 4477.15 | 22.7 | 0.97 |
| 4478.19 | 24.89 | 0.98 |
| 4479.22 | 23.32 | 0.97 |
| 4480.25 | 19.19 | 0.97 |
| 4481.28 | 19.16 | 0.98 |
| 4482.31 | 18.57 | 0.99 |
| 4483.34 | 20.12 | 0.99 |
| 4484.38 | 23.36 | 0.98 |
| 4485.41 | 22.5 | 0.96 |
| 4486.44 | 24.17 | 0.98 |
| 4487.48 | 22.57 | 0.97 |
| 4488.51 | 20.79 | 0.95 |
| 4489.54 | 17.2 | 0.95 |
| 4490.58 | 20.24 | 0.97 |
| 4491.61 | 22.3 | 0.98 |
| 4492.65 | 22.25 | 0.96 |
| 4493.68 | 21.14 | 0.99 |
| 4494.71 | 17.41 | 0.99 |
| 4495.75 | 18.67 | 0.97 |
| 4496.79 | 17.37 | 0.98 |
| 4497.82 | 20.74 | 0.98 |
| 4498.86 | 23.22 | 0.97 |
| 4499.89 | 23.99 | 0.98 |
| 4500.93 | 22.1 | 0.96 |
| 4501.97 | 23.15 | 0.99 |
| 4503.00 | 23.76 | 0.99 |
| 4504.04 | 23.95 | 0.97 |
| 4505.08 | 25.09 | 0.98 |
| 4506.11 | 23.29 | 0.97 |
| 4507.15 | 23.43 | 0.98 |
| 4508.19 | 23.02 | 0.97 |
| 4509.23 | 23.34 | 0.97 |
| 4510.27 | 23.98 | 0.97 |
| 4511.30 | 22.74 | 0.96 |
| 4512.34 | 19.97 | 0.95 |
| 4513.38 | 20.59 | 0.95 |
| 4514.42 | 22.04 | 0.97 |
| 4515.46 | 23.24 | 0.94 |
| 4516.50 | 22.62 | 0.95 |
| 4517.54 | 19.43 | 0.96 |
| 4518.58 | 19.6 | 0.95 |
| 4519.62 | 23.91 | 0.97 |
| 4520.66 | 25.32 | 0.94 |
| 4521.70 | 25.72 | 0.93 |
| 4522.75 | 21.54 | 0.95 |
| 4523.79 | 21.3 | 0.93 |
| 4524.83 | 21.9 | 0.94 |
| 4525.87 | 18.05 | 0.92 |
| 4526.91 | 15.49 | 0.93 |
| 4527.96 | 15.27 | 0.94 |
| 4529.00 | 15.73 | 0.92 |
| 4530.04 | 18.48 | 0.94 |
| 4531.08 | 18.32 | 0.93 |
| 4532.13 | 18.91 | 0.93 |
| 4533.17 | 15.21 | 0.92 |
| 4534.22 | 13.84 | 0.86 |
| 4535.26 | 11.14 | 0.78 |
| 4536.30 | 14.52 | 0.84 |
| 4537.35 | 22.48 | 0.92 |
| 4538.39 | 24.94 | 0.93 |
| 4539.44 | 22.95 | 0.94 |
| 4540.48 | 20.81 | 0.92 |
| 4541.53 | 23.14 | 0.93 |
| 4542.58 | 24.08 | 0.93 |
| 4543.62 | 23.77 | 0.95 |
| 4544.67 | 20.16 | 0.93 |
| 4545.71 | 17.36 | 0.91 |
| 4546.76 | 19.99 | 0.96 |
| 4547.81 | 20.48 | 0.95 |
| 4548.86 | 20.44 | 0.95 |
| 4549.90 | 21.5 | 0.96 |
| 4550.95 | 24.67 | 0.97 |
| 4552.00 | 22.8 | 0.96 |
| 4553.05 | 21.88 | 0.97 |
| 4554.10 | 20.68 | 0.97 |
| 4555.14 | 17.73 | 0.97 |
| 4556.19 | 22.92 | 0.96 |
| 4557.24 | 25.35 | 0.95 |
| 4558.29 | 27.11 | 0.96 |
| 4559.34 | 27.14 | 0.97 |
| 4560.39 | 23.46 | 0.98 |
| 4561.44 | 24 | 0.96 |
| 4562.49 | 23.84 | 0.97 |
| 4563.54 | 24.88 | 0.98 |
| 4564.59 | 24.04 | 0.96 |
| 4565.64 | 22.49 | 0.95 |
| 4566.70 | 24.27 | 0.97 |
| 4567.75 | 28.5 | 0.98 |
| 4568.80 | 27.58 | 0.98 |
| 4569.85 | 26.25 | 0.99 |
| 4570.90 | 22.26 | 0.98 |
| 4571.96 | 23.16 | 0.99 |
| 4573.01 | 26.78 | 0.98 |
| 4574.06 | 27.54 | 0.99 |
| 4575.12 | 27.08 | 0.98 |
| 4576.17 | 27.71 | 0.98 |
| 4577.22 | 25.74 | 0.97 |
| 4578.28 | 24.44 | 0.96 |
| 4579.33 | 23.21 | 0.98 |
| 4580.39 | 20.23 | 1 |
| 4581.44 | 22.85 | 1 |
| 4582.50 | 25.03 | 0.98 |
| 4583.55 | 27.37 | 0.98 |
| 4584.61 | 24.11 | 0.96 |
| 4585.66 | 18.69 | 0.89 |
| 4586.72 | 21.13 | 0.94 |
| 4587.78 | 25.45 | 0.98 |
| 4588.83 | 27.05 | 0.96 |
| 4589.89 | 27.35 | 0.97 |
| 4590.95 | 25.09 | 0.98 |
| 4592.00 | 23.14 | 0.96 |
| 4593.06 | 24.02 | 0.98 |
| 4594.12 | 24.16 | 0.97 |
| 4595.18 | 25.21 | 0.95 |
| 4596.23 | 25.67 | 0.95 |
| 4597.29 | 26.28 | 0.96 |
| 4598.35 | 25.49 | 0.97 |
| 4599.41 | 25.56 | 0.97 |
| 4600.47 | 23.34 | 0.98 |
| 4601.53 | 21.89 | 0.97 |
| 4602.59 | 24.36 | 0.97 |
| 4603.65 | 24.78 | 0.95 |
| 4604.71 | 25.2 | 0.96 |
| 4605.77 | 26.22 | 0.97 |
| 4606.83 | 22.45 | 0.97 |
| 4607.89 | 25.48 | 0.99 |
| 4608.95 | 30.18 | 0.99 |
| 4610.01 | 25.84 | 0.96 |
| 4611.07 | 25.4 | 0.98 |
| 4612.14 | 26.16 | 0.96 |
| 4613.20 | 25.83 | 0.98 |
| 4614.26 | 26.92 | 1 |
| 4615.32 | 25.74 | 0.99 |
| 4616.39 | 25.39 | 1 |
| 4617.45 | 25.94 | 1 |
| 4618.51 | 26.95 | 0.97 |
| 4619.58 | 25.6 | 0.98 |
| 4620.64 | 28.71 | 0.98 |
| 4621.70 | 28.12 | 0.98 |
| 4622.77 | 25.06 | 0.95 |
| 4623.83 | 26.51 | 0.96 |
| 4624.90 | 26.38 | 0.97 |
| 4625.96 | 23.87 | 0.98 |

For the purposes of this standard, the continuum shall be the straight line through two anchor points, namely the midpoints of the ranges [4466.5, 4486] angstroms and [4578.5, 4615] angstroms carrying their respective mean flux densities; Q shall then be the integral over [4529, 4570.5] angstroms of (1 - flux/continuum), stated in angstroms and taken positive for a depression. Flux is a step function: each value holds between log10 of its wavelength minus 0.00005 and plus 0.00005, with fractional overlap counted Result 2.80 angstroms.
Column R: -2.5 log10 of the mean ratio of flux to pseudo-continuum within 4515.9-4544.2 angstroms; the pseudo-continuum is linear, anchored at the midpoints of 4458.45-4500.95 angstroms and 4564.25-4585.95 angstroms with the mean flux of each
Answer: 0.14 mag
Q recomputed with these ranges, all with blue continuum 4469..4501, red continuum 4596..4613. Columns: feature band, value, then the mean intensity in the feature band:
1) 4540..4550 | 0.9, 21.2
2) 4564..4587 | -0.4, 24.6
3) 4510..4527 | 0.4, 21.7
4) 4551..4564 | 0.0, 23.5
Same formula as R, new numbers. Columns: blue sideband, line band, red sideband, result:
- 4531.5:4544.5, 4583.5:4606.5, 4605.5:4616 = 0.004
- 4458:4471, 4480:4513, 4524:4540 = -0.204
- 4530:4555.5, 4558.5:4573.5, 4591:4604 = -0.139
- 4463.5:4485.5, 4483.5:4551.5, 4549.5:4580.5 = 0.072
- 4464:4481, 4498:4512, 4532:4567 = -0.108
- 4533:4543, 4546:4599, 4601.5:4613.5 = -0.082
